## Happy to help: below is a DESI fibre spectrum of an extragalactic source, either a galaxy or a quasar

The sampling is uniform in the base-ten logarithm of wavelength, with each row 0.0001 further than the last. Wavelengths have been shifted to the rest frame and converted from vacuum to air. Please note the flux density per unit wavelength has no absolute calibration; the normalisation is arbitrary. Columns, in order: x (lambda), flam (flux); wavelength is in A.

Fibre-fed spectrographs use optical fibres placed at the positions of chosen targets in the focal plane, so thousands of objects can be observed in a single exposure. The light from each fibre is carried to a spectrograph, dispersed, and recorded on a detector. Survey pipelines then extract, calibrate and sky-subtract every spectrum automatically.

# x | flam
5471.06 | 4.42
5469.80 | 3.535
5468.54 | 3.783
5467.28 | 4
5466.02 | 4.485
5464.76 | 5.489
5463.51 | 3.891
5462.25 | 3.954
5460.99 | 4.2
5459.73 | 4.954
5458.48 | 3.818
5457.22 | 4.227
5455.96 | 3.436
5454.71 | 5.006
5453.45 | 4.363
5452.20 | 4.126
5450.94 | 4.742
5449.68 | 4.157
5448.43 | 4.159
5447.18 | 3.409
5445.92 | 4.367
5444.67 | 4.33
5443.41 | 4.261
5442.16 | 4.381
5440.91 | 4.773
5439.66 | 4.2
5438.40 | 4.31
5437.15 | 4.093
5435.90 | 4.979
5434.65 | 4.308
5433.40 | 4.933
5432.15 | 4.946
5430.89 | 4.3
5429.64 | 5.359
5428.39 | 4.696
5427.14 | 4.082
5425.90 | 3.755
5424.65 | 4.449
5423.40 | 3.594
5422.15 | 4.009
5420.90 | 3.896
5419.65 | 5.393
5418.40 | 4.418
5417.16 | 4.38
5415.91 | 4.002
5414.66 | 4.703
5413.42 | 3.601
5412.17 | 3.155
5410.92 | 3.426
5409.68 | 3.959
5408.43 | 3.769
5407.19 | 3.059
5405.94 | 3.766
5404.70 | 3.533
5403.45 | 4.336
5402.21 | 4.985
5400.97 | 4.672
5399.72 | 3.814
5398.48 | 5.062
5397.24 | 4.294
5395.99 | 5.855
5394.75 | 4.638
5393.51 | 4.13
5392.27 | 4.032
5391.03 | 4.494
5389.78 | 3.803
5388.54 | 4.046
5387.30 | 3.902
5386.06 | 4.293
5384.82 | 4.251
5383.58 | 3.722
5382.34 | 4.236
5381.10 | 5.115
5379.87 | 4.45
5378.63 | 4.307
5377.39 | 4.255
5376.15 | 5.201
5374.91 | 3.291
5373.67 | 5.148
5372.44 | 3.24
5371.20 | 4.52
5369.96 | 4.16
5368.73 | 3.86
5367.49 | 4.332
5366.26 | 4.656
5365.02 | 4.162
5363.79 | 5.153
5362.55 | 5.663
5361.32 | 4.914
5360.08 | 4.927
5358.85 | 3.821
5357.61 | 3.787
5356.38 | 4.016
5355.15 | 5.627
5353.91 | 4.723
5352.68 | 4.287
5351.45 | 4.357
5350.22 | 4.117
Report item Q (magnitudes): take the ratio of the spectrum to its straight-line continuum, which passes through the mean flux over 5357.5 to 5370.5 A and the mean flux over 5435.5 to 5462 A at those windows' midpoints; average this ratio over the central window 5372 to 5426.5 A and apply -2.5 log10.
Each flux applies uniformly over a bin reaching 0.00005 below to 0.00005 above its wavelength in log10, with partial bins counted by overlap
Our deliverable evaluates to 0.06 mag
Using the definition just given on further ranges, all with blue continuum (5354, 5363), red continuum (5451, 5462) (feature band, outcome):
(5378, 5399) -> 0.038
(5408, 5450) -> 0.033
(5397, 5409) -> 0.091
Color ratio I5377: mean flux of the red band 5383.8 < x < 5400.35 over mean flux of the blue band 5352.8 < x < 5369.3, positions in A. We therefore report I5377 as 0.95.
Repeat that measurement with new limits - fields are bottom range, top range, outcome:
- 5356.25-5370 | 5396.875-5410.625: 0.91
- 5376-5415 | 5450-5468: 1.03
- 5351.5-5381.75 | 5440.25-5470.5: 0.95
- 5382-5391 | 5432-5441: 1.12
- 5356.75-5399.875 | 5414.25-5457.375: 0.99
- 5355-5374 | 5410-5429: 0.92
